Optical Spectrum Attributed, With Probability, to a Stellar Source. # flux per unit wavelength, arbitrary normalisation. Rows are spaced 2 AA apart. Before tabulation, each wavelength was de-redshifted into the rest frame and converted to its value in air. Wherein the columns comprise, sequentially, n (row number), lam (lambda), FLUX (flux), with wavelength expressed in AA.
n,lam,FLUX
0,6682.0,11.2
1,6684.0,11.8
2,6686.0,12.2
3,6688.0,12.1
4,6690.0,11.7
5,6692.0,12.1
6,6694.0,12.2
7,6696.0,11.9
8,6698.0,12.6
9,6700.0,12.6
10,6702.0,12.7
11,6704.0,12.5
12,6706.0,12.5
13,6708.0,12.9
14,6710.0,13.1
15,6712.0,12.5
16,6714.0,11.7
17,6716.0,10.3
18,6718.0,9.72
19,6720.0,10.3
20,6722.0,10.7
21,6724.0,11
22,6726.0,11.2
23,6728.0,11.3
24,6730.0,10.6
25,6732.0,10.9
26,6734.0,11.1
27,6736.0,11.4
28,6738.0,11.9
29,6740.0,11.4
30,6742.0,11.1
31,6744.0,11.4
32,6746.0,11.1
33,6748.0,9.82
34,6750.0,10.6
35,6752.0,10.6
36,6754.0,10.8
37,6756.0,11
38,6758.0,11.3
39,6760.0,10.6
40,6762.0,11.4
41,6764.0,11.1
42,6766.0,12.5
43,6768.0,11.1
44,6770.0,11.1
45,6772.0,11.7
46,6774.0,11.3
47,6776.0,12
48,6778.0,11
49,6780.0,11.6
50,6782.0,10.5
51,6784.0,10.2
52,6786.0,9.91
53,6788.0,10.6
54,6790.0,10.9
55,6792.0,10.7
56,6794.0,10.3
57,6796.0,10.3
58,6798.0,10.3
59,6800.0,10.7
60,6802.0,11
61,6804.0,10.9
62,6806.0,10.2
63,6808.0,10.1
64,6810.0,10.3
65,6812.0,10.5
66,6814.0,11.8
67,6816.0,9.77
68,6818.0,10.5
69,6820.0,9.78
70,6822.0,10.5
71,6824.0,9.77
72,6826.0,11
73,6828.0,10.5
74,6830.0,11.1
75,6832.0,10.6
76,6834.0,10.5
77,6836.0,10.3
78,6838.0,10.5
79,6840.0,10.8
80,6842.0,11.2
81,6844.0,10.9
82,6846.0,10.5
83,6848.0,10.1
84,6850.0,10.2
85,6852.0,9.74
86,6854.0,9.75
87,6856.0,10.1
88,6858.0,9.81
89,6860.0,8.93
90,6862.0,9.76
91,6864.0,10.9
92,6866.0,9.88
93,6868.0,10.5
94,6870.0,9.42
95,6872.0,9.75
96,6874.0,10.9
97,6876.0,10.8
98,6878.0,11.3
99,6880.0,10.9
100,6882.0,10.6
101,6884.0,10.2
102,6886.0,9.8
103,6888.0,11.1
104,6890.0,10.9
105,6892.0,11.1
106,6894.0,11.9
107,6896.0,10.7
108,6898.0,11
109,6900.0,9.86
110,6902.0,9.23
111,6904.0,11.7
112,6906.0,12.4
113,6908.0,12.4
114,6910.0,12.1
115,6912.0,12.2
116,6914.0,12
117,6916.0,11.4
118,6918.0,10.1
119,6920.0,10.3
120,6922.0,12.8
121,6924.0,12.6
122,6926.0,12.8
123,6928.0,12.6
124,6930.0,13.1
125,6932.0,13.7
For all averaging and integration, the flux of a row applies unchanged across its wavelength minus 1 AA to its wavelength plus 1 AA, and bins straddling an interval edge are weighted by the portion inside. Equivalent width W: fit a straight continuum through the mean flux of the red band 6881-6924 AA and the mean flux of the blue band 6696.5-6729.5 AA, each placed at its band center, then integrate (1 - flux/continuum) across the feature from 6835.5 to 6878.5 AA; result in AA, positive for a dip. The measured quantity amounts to 3.9 AA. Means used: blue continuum 11.7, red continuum 11.2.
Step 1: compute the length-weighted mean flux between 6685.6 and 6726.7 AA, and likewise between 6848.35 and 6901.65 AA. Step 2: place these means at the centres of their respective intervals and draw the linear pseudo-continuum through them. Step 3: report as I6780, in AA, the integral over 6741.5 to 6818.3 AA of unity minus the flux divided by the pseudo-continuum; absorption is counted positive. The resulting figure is 2.4 AA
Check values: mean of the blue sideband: 11.8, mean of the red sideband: 10.4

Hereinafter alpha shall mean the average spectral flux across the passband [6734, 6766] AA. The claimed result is 11.1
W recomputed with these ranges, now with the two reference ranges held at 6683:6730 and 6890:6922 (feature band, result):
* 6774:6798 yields 1.75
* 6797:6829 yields 2.87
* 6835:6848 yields 0.89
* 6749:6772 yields 1.02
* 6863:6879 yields 1.30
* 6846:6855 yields 1.10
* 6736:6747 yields 0.29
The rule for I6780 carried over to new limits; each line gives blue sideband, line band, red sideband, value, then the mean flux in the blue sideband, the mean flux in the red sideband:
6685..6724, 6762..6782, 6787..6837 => -0.74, 11.9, 10.5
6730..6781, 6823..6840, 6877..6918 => 0.91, 11.2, 11.1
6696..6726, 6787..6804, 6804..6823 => 0.05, 11.8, 10.4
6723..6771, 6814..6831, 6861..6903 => 0.49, 11.1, 10.5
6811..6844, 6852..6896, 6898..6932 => 3.24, 10.6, 11.8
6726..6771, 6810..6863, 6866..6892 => 1.80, 11.1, 10.5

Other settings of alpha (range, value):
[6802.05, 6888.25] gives 10.4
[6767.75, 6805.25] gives 10.8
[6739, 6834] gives 10.8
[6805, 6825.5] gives 10.3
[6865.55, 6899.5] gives 10.6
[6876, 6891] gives 10.7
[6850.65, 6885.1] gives 10.2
